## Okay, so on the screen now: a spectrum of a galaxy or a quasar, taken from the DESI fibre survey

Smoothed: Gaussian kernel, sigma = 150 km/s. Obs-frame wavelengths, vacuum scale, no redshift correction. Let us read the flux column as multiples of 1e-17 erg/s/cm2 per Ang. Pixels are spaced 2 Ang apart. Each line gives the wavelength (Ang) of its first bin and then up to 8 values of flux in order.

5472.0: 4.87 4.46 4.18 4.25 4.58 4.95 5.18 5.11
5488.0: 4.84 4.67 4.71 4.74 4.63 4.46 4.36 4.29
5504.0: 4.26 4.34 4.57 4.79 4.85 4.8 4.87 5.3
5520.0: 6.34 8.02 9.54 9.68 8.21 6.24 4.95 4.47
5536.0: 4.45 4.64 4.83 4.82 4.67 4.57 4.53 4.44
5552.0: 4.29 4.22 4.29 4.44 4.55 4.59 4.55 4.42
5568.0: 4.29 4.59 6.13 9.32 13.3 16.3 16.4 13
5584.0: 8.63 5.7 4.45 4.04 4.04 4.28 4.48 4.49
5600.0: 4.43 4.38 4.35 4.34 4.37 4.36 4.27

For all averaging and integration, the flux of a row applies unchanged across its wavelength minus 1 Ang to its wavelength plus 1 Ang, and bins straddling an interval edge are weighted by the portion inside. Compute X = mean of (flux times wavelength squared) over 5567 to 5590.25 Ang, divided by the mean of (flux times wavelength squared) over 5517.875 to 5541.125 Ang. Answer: 1.4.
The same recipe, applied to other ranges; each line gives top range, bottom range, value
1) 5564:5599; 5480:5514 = 1.64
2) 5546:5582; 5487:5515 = 1.53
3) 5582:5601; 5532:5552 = 1.19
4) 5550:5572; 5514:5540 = 0.73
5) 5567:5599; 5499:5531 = 1.34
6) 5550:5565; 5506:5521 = 0.89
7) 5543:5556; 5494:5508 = 1.02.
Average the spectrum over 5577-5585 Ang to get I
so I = 13.6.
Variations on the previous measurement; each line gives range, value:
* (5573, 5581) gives 13.8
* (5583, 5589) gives 6.26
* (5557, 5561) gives 4.5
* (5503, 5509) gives 4.39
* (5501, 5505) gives 4.28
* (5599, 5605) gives 4.39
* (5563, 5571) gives 4.46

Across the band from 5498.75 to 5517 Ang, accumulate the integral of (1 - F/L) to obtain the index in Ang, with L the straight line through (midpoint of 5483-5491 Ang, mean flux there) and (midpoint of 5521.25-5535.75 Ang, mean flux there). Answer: 4.5 Ang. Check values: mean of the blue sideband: 4.95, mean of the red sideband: 7.14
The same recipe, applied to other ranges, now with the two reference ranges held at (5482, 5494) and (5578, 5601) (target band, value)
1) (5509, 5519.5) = 0.93 Ang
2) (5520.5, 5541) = -2.46 Ang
